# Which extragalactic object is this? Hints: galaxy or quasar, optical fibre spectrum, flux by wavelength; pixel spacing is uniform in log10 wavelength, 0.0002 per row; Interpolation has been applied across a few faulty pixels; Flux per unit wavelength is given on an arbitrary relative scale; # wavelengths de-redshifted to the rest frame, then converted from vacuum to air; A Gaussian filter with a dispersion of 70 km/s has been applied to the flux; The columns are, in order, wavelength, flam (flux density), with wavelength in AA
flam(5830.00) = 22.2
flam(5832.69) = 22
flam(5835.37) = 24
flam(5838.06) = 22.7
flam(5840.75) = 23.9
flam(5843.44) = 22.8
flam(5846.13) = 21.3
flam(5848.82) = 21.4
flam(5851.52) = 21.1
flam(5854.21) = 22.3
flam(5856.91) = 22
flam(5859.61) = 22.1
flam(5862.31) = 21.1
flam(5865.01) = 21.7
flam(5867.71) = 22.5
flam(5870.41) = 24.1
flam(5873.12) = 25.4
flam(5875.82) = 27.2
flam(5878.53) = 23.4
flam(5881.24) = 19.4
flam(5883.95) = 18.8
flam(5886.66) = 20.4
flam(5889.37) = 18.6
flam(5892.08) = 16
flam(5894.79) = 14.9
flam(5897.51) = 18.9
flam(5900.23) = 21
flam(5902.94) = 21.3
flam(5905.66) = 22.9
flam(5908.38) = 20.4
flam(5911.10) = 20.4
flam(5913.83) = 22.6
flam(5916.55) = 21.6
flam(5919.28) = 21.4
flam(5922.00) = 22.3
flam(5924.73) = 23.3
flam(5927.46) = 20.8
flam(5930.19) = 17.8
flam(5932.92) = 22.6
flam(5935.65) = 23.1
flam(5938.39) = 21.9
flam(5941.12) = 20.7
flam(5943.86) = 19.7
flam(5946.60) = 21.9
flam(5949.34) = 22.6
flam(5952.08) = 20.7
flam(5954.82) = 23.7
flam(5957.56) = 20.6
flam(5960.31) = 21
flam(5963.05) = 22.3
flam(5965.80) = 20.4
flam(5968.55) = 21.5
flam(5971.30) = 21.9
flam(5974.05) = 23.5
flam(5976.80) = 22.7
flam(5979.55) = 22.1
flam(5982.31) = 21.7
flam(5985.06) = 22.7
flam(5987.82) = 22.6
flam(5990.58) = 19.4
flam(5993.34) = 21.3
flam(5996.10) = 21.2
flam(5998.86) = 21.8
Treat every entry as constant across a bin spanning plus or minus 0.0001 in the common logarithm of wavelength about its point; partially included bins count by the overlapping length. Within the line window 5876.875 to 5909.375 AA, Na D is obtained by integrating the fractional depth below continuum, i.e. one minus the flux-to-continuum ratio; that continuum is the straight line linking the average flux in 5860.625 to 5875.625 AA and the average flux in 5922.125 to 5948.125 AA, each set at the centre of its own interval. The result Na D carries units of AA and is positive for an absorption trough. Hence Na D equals 4.1 AA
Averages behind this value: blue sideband 23.3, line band 19.7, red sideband 21.4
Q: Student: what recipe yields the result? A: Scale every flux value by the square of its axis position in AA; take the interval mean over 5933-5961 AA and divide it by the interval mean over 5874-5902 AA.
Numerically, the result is 1.11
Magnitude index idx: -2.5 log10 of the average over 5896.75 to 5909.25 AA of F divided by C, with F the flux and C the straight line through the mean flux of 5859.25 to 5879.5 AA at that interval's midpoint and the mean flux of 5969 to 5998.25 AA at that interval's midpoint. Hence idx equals 0.10 mag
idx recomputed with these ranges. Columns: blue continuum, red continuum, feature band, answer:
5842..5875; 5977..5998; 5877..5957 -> 0.06 mag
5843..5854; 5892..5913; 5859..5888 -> -0.08 mag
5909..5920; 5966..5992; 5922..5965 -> 0.01 mag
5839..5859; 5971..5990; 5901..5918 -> 0.04 mag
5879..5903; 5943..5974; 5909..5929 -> -0.09 mag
